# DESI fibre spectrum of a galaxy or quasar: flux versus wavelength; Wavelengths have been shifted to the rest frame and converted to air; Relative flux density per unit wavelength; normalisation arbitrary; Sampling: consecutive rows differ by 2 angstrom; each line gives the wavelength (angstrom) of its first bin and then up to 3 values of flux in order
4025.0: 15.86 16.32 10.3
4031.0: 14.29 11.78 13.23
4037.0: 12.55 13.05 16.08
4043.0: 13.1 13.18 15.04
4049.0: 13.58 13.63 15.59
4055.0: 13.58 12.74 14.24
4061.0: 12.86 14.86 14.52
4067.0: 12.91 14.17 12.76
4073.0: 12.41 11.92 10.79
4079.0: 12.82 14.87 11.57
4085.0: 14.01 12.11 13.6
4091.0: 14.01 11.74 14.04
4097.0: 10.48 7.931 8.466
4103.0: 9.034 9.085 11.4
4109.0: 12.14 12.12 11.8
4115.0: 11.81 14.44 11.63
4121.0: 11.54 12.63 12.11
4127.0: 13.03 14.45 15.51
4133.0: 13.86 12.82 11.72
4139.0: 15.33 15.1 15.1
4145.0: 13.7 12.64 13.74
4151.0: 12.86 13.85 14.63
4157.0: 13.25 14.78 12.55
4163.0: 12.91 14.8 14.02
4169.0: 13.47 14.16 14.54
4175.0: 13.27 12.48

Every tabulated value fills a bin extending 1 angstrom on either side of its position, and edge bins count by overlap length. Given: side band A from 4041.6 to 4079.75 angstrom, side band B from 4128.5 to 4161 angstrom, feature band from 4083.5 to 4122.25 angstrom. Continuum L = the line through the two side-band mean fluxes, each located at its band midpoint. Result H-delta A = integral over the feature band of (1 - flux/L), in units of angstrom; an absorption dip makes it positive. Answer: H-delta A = 5.71 angstrom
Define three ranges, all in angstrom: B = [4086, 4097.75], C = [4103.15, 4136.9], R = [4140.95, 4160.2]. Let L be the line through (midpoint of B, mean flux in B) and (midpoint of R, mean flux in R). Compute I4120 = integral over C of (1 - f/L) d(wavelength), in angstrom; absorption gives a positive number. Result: 2.23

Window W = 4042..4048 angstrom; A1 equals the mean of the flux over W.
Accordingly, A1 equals 13.8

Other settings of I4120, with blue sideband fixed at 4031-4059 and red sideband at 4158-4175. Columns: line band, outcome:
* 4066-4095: 1.8 angstrom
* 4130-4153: 0.0 angstrom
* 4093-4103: 2.5 angstrom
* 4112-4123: 1.2 angstrom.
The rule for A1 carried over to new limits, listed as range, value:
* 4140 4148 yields 14.1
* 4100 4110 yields 10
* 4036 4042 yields 13.9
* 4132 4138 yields 12.8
